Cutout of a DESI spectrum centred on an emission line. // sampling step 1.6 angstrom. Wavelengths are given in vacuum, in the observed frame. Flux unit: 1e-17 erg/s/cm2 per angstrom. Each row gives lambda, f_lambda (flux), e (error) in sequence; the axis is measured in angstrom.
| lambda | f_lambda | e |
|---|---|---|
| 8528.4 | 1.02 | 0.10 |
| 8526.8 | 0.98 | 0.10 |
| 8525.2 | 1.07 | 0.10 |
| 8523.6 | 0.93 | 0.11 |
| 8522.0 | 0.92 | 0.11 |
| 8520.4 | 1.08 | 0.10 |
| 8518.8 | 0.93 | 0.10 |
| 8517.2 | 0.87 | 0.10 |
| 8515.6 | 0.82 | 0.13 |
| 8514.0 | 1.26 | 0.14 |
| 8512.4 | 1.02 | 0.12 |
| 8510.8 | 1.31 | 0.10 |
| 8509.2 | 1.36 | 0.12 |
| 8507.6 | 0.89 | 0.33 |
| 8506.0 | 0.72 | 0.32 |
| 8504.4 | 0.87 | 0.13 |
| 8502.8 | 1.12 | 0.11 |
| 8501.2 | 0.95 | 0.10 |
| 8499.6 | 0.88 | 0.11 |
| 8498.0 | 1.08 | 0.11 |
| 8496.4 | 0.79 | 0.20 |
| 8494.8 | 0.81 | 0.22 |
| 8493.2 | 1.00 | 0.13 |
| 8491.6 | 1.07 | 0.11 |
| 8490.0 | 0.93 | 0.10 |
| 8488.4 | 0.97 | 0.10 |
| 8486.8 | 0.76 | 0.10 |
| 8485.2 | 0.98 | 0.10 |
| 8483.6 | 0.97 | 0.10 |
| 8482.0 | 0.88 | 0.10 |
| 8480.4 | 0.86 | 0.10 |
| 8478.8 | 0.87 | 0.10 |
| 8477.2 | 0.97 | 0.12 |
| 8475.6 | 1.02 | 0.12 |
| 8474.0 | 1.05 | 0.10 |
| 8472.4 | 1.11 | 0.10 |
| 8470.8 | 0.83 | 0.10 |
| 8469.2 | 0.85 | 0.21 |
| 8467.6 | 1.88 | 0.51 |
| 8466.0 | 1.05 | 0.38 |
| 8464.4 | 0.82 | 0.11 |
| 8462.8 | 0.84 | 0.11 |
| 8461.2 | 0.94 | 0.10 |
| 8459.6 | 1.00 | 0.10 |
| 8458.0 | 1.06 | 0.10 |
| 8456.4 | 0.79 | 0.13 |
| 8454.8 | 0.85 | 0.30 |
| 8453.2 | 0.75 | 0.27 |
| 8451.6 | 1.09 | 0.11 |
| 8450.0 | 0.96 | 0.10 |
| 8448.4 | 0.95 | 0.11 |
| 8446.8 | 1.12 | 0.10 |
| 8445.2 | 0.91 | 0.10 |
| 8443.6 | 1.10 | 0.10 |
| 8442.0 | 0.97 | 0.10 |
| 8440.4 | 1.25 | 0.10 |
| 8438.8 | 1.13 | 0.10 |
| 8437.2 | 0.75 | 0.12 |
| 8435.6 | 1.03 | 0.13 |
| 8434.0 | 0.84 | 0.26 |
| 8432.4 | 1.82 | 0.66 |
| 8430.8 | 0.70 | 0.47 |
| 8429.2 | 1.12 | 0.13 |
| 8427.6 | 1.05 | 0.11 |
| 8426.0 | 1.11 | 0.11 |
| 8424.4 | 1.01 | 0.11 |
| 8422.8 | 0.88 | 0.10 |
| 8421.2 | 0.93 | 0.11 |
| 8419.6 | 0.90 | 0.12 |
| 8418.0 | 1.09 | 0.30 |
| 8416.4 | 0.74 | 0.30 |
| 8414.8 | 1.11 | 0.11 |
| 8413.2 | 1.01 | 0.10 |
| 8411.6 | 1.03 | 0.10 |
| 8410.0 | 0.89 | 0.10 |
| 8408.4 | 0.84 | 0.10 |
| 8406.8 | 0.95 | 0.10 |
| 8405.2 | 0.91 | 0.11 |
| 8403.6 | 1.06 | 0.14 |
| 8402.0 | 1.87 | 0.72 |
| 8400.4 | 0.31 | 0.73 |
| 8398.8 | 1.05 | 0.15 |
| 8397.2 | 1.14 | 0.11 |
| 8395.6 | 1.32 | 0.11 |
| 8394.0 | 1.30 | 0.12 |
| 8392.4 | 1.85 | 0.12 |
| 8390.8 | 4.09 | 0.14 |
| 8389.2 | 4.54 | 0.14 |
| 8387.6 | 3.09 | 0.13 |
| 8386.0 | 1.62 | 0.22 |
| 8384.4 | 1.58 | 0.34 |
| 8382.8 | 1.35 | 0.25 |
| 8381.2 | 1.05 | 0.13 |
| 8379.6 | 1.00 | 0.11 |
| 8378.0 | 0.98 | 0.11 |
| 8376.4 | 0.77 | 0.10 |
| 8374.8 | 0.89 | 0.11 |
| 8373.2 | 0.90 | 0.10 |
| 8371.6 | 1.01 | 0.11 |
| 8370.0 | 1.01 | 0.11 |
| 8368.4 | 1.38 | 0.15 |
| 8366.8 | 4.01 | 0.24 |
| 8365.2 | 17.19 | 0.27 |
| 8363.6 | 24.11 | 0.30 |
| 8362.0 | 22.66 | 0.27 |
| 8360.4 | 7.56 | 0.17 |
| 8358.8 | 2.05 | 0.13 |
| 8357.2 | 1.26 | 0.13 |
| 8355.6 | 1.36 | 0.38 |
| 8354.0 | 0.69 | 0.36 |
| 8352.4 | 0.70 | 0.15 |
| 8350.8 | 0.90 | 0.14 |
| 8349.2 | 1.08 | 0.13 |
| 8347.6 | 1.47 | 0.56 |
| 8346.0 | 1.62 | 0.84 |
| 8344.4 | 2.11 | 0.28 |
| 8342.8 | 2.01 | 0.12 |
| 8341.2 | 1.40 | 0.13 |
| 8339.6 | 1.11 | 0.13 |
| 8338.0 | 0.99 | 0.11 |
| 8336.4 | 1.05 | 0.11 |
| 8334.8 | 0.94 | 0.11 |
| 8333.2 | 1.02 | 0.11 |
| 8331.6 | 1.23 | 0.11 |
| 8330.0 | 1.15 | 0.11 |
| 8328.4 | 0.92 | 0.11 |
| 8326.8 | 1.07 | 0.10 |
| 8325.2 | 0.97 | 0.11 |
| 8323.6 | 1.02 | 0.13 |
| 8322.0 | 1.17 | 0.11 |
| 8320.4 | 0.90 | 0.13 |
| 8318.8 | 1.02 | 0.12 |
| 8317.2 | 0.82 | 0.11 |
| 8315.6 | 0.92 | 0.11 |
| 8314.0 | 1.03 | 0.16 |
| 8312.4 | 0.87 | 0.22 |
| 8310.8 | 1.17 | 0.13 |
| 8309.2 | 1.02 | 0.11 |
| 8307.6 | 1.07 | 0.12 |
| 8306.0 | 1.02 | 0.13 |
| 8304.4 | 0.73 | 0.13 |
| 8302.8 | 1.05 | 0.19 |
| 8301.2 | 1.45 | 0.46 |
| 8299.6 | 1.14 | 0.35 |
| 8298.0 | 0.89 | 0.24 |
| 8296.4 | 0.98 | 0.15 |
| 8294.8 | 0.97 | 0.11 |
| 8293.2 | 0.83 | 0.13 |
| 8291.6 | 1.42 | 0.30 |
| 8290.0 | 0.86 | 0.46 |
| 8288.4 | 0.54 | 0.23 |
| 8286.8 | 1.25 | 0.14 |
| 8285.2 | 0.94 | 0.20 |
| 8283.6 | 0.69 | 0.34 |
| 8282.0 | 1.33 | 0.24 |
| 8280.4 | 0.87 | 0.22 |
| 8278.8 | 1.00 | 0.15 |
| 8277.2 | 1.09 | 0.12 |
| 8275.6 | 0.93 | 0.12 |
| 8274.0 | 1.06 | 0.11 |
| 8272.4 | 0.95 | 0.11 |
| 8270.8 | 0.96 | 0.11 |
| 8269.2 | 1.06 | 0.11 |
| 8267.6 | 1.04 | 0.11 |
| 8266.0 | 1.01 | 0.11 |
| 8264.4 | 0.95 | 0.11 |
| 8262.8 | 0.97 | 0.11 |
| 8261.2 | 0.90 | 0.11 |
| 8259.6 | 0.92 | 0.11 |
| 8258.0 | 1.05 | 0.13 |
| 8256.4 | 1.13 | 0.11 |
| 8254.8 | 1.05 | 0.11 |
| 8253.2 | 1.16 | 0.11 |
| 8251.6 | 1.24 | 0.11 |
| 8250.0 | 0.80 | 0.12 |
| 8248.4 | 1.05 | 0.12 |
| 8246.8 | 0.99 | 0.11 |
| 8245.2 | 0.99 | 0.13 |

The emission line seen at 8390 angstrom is [N II] 6583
